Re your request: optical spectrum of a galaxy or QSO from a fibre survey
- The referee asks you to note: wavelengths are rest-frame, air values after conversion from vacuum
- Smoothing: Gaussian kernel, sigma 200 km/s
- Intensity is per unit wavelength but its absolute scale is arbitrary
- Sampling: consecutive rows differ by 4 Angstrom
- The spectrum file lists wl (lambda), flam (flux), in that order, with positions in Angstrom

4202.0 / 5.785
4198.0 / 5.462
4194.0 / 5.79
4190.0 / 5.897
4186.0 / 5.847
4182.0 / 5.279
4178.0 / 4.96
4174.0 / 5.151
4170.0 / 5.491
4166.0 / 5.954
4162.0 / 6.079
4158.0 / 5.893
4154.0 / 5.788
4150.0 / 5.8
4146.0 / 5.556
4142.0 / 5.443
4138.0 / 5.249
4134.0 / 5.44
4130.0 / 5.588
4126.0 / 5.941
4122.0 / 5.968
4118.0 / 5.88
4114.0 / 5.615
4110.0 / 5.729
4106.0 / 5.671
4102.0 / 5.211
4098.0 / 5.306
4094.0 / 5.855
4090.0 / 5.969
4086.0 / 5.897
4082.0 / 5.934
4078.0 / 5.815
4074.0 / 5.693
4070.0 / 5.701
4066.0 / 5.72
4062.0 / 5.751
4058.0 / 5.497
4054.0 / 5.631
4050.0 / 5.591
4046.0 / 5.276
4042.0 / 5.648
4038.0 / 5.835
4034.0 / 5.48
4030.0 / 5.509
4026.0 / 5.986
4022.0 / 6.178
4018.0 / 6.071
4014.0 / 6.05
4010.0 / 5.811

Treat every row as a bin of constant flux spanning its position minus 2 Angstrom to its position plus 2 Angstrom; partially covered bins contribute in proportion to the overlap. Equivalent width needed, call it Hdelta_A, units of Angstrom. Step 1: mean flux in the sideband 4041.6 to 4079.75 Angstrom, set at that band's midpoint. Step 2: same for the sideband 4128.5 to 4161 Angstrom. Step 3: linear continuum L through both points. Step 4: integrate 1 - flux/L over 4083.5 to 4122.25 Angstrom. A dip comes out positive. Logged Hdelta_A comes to -0.6 Angstrom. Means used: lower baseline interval 5.63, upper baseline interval 5.61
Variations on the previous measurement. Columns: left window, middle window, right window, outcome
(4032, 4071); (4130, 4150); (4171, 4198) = 0.2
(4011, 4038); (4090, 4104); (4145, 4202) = 0.6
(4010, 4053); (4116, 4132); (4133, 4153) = -0.8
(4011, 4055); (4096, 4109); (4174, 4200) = 0.5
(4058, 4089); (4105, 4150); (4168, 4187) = -0.9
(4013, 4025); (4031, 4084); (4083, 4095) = 3.0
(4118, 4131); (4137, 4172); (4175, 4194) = -0.2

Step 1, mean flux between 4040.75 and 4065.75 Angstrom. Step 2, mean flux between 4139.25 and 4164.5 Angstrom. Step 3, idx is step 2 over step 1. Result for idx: 1.03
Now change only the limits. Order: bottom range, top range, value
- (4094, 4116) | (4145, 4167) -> 1.06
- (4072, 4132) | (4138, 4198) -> 0.98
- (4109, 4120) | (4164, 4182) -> 0.94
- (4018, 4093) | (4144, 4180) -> 0.98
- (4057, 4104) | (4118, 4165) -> 1.00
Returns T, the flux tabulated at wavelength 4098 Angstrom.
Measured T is 5.306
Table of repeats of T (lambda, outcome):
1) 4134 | 5.44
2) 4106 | 5.671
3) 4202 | 5.785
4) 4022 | 6.178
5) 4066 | 5.72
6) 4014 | 6.05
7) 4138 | 5.249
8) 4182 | 5.279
